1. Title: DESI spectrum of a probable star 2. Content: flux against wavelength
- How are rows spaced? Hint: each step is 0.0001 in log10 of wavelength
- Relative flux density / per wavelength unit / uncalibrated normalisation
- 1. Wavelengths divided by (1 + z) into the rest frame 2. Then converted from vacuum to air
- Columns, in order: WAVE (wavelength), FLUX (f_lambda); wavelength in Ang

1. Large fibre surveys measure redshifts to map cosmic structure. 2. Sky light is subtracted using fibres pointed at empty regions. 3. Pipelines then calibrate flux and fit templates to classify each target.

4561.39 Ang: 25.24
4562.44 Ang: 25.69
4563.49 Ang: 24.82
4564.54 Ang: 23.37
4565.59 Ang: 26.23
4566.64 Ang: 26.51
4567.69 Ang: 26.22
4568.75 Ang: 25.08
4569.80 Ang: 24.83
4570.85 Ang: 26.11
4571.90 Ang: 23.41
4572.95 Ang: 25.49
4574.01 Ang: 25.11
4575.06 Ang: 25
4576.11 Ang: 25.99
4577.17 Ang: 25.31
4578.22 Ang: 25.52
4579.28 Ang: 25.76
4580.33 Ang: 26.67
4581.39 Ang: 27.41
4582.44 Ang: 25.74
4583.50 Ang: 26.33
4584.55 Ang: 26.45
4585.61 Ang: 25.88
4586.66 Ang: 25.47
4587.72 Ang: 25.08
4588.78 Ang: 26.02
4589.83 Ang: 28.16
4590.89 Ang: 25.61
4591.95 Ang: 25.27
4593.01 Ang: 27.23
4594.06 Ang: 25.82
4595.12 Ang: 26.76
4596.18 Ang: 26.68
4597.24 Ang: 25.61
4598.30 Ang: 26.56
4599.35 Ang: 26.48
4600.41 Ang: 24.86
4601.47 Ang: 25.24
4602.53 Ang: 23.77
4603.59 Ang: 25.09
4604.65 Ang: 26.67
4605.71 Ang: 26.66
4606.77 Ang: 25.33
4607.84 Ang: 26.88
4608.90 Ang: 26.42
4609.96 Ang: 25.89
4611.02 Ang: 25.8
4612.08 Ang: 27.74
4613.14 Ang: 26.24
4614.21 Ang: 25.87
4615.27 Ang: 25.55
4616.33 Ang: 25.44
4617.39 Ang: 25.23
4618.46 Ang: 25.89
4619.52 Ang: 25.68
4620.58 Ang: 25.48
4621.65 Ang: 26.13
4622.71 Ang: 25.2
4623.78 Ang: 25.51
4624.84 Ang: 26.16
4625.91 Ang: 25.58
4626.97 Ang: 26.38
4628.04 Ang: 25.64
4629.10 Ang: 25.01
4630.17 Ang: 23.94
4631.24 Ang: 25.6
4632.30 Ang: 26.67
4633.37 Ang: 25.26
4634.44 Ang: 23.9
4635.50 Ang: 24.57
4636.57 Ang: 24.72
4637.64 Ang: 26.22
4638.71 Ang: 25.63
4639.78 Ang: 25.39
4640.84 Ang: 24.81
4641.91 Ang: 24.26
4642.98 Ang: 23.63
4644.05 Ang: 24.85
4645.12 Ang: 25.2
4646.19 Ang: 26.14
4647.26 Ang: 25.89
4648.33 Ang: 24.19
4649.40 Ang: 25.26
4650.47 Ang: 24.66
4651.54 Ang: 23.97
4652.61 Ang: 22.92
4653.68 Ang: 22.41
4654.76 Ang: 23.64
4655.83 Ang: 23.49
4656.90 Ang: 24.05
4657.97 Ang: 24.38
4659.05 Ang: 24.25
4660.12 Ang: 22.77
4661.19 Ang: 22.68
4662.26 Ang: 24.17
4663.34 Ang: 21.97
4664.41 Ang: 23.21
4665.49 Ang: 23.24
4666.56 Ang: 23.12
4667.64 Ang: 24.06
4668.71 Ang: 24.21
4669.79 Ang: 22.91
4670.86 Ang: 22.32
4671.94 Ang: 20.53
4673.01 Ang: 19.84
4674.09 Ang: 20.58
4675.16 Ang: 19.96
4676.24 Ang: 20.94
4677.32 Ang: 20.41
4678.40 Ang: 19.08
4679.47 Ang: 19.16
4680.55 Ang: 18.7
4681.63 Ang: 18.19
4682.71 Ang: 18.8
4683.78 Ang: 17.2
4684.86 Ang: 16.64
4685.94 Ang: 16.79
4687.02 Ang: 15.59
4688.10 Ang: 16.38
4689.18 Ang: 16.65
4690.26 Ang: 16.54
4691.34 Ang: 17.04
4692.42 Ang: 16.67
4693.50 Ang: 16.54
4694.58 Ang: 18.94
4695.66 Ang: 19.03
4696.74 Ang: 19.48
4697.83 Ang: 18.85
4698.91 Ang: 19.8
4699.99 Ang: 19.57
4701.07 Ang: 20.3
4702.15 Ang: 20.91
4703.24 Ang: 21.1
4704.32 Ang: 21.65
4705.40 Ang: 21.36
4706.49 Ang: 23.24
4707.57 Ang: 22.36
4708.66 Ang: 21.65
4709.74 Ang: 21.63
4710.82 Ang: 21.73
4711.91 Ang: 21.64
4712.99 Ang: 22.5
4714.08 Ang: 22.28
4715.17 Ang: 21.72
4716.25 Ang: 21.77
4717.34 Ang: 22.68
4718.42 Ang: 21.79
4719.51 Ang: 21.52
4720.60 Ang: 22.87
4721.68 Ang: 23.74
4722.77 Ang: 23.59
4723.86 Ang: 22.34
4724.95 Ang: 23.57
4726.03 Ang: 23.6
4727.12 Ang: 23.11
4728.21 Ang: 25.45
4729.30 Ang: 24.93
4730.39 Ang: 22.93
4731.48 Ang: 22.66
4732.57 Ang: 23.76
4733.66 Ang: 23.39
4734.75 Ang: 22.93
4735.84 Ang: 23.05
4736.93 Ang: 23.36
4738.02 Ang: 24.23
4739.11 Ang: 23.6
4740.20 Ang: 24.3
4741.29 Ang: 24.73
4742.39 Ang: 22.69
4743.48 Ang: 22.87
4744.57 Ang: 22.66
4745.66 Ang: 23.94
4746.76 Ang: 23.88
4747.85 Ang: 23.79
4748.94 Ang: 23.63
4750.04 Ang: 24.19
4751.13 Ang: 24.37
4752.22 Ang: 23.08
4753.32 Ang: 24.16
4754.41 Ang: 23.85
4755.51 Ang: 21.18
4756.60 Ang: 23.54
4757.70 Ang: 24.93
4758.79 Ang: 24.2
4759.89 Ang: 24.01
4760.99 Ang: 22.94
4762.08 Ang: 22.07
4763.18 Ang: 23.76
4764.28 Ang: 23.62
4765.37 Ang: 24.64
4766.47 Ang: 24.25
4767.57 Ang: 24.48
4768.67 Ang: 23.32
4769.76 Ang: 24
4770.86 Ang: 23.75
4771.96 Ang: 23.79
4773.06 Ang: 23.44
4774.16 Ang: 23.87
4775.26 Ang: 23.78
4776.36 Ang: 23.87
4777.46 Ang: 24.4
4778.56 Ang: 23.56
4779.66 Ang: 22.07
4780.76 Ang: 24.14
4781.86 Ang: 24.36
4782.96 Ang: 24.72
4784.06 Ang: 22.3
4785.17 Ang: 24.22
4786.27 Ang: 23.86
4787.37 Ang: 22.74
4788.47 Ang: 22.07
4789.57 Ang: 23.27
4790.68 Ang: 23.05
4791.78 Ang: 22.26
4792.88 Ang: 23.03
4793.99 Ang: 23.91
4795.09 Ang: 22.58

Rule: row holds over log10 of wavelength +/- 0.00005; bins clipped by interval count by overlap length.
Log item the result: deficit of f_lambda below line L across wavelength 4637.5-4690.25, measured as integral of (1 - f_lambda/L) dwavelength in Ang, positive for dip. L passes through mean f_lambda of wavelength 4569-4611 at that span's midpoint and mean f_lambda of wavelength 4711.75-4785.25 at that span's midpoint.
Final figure 5.8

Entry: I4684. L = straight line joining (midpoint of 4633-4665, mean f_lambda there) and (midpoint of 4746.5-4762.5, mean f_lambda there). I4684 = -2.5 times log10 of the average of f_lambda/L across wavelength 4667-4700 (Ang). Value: 0.25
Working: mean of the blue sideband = 24.3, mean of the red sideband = 23.6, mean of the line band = 19.1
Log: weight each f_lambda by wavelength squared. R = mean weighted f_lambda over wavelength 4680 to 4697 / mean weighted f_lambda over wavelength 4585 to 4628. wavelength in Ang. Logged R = 0.70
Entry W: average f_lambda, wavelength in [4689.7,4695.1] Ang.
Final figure 17.1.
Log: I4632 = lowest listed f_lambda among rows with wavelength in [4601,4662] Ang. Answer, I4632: 22.41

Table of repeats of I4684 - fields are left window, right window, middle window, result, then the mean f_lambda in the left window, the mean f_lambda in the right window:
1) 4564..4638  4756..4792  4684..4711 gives 0.27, 25.7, 23.6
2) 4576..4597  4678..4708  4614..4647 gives -0.10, 26.1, 18.8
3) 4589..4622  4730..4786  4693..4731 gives 0.12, 26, 23.6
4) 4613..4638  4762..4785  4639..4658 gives 0.03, 25.5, 23.8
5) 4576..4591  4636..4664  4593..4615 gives -0.02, 26.1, 24.3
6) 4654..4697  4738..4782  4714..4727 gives -0.03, 20.4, 23.7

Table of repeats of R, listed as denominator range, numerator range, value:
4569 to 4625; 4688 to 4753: 0.90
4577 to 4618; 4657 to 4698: 0.80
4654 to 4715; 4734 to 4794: 1.18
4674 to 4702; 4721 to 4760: 1.31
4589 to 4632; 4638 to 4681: 0.91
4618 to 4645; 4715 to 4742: 0.96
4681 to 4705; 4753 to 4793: 1.33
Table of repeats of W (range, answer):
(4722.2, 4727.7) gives 23.2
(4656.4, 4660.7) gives 23.9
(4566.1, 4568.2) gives 26.4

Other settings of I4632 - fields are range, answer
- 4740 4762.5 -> 21.18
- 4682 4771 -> 15.59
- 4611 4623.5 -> 25.2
